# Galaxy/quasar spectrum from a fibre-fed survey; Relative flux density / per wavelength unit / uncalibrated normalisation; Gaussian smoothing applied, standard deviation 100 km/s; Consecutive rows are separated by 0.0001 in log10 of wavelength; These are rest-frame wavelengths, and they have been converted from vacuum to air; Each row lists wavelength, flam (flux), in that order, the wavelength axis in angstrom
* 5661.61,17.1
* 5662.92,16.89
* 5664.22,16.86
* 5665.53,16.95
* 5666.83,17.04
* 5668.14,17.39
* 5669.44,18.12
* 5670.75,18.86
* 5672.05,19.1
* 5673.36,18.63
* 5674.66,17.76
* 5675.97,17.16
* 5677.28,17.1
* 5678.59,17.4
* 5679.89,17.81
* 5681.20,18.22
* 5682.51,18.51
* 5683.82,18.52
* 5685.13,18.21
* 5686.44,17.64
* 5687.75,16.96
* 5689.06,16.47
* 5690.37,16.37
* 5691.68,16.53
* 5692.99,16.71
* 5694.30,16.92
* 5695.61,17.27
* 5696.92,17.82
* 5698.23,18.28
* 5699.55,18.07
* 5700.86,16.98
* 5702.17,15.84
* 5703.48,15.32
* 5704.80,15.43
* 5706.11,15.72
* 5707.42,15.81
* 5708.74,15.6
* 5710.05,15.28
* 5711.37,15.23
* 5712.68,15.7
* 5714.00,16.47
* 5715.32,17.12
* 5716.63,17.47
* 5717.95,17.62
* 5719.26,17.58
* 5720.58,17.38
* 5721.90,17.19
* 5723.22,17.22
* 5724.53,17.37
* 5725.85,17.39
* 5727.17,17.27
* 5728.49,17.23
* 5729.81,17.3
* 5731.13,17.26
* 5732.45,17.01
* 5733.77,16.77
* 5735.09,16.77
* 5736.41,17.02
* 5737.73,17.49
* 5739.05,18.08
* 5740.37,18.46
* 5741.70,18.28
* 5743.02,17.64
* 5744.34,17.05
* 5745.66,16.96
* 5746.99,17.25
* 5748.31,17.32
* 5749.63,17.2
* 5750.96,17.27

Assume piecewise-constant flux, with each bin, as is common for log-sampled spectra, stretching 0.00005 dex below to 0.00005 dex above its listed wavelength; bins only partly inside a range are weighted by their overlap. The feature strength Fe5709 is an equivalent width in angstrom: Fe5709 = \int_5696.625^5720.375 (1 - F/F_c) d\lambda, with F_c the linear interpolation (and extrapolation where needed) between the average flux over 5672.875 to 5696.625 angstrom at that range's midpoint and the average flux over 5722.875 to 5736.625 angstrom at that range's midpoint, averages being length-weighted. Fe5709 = 1.1 angstrom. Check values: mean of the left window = 17.5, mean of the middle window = 16.5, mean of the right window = 17.2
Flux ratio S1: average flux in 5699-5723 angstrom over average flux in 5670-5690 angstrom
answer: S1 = 0.92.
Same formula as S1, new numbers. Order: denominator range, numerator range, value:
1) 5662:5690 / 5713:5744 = 0.98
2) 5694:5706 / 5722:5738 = 1.02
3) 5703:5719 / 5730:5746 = 1.08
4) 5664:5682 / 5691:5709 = 0.94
